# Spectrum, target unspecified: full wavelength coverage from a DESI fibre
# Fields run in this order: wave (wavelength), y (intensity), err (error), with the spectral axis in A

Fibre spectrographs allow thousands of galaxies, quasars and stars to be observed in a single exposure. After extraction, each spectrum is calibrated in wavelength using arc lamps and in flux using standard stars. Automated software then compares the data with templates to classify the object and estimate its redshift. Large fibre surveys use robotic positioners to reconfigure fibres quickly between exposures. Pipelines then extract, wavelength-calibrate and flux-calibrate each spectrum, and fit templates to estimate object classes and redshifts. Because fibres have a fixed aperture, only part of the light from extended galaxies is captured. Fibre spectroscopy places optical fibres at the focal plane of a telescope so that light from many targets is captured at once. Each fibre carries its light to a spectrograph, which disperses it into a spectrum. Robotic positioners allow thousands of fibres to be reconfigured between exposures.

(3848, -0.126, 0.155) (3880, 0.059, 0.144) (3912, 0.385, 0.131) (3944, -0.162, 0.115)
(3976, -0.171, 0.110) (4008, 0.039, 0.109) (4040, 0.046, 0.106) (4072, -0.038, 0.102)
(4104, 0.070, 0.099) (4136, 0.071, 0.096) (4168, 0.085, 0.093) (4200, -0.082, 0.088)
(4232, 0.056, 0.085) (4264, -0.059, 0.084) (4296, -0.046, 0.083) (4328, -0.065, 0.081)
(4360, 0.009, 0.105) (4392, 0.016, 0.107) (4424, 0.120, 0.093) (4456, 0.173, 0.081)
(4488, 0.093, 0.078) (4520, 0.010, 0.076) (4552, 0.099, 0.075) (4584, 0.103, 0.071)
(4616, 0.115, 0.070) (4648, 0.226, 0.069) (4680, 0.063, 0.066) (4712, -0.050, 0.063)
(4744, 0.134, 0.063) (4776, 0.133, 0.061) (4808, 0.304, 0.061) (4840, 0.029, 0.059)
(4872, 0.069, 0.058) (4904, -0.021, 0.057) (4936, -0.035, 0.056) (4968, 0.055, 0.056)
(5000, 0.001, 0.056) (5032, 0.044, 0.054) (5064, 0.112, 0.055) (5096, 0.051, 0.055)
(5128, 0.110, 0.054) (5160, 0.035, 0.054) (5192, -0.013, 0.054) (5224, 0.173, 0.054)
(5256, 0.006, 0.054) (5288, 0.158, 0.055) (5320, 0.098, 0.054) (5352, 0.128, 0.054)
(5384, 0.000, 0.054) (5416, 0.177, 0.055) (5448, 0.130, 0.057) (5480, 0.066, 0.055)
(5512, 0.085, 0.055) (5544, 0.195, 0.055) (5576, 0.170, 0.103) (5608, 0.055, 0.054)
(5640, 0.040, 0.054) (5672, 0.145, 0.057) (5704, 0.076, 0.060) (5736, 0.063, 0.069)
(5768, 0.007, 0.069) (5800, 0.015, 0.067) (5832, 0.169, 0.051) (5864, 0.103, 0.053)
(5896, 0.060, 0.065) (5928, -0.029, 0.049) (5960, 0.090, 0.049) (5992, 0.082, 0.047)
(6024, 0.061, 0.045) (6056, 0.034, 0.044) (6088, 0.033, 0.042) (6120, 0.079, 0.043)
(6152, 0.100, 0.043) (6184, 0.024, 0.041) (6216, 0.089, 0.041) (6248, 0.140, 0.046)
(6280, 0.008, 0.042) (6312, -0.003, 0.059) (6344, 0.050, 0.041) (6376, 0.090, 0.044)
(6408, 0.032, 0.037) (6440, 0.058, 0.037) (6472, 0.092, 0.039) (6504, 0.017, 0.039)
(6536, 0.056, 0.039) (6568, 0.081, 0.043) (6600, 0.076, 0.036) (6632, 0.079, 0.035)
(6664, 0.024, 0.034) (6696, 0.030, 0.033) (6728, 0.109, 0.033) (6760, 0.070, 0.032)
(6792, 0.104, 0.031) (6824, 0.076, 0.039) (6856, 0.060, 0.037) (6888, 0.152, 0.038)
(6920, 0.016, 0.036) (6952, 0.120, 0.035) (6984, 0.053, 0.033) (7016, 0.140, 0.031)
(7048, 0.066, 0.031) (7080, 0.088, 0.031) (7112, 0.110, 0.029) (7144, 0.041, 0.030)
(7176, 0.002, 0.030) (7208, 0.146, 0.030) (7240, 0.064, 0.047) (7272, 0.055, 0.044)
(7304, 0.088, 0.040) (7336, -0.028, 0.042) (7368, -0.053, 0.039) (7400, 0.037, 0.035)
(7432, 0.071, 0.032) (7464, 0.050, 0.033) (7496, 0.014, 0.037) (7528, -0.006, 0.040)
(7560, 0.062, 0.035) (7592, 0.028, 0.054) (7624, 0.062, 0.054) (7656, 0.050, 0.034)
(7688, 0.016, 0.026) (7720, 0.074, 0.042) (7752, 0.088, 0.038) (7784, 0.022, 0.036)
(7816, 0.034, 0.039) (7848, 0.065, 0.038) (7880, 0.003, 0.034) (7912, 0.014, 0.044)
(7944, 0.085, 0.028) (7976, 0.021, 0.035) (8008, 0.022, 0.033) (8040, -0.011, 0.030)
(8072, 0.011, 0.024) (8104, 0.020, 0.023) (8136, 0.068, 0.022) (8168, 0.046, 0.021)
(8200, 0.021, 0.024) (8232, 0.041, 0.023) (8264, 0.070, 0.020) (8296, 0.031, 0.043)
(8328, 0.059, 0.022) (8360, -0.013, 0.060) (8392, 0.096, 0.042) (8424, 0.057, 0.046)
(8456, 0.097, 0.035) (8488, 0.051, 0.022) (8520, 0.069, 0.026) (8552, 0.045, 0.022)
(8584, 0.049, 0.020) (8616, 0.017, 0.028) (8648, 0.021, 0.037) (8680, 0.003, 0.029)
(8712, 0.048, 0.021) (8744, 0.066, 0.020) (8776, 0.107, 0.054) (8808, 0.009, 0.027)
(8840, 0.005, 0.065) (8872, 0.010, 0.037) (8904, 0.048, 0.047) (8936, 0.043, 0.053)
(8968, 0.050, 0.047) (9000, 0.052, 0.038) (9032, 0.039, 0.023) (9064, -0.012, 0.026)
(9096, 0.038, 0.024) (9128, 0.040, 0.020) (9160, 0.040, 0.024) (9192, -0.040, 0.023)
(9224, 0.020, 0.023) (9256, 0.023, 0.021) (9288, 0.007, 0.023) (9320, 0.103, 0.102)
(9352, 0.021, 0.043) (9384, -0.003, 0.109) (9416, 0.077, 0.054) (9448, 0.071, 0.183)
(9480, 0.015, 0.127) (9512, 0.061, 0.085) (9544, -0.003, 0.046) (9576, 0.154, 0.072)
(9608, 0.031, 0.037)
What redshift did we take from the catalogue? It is 0.01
